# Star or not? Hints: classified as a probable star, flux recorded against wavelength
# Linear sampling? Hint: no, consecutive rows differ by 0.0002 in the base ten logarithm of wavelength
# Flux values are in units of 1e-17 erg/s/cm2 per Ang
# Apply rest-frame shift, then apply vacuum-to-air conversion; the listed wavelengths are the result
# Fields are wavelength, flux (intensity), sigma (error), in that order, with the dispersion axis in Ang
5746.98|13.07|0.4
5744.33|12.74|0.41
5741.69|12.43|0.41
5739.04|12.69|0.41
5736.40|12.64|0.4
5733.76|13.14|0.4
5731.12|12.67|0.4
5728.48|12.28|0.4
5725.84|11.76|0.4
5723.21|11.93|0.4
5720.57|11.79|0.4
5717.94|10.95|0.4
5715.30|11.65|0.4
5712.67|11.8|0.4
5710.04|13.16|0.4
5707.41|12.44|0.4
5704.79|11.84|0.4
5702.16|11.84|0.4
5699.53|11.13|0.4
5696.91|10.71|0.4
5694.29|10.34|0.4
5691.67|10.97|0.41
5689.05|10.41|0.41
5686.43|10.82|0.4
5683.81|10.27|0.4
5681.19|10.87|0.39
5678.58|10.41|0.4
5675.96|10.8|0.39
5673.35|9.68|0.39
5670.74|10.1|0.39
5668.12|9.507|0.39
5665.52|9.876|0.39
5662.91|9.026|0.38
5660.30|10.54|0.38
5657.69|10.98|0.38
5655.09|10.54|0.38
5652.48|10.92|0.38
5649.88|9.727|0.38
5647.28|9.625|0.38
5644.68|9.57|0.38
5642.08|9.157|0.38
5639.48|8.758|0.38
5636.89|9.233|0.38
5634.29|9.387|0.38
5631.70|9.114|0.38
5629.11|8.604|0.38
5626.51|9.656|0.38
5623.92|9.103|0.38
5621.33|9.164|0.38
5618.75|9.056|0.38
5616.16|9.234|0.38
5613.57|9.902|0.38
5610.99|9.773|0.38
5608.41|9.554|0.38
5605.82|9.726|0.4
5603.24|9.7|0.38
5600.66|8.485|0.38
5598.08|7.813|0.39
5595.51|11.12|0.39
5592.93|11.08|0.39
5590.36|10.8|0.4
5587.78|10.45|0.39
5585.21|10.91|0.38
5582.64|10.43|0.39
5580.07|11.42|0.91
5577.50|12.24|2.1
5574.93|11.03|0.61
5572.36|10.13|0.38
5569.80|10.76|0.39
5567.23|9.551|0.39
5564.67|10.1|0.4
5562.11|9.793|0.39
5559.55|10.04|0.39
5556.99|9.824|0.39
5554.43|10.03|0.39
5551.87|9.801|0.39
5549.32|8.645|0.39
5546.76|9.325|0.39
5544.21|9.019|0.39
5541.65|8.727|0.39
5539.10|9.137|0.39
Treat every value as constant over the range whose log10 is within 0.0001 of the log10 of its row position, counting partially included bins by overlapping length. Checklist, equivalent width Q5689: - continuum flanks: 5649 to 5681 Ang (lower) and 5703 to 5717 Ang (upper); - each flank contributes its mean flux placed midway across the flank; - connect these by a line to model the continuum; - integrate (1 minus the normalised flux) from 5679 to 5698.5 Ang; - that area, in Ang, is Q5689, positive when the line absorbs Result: 1.03 Ang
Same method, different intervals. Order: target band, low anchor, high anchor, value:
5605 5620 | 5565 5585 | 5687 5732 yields 2.00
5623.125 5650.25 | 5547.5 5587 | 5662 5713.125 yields 3.42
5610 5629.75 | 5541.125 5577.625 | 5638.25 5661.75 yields 1.23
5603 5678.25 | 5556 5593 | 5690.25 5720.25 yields 9.47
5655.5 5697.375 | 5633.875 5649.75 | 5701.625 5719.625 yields 1.20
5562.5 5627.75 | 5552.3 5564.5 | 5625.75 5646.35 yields -3.15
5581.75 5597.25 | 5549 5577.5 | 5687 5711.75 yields -0.52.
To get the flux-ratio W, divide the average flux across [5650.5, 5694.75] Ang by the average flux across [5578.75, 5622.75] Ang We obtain 1.04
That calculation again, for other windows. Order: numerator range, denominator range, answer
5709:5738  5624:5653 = 1.30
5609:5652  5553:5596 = 0.89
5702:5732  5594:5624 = 1.28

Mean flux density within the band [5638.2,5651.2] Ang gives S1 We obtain 9.37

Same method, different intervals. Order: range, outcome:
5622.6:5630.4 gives 9.11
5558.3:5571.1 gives 10.1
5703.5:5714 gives 12.3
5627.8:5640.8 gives 9.02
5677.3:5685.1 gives 10.5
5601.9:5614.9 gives 9.72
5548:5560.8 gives 9.66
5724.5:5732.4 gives 12.2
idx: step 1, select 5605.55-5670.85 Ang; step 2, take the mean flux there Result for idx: 9.6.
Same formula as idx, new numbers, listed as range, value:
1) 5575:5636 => 9.87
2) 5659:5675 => 9.81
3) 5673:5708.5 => 10.9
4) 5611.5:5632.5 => 9.25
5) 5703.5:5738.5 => 12.2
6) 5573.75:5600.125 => 10.7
